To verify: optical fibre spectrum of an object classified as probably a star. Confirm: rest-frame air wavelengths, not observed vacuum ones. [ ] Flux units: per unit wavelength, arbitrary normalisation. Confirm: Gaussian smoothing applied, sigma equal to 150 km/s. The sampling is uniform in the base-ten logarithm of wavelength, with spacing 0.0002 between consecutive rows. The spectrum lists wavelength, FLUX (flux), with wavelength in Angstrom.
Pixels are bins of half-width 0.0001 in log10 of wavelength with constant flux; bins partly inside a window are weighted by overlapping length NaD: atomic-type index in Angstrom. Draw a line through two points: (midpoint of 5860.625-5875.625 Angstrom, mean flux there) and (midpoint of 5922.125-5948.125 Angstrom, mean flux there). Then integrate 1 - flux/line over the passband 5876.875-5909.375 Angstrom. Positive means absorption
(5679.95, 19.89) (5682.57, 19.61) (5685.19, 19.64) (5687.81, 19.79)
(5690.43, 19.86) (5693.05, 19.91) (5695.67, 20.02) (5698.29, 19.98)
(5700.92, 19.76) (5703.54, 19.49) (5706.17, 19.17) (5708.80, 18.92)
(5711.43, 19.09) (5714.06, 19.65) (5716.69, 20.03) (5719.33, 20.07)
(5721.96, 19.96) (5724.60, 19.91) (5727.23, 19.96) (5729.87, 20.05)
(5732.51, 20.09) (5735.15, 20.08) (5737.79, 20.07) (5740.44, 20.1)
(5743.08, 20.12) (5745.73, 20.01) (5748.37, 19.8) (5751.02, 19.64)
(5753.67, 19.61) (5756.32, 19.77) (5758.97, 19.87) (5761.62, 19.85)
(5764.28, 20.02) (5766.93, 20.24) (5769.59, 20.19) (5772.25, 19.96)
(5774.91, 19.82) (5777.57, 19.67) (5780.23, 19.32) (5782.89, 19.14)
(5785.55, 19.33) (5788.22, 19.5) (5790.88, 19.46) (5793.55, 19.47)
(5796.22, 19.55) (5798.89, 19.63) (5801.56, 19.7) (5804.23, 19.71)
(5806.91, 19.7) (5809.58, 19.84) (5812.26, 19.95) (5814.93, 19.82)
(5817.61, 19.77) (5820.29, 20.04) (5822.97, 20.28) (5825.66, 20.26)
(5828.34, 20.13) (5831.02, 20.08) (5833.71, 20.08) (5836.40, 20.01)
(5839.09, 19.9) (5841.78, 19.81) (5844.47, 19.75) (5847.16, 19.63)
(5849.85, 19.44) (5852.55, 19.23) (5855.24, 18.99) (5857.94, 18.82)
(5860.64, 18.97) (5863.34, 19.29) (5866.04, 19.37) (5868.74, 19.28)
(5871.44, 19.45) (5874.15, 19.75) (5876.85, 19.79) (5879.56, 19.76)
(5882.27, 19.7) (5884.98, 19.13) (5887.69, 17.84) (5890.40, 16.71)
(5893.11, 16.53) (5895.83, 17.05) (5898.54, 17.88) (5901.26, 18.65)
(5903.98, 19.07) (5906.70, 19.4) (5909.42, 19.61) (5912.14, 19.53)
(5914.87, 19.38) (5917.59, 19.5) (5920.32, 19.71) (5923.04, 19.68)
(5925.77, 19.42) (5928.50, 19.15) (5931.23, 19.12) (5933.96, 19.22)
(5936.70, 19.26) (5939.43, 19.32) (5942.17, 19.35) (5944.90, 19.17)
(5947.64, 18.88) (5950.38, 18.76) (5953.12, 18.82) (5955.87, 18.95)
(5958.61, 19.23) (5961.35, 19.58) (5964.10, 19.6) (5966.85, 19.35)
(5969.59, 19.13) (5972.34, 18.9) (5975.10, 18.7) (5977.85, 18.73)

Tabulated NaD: 1.51 Angstrom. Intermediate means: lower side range 19.4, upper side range 19.3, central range 18.4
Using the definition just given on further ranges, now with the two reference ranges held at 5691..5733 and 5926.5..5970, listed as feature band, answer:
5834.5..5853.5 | -0.3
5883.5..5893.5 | 0.9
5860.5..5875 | 0.0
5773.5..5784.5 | 0.1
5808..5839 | -0.8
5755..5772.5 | -0.3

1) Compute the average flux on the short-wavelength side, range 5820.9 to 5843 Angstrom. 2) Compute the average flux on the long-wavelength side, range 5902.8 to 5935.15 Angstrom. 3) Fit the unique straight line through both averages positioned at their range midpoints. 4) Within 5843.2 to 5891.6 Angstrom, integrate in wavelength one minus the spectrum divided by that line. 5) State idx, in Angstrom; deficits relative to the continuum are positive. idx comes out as 1.5 Angstrom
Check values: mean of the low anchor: 20.1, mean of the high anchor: 19.4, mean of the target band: 19.2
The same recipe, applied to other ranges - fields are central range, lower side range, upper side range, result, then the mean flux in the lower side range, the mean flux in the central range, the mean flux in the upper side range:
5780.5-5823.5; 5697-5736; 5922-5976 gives -0.28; 19.7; 19.7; 19.2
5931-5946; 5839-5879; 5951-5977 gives -0.05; 19.4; 19.3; 19.1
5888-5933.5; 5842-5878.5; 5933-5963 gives 1.13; 19.4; 18.8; 19.1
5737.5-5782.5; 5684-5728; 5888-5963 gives -0.80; 19.7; 19.9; 18.9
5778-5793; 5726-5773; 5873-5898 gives 0.14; 20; 19.4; 18.4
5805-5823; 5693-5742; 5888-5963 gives -0.46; 19.8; 19.9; 18.9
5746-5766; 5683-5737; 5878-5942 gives -0.25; 19.8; 19.8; 18.9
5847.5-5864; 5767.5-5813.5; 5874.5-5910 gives -0.17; 19.7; 19.1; 18.6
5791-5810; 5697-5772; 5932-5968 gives 0.00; 19.8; 19.6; 19.2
